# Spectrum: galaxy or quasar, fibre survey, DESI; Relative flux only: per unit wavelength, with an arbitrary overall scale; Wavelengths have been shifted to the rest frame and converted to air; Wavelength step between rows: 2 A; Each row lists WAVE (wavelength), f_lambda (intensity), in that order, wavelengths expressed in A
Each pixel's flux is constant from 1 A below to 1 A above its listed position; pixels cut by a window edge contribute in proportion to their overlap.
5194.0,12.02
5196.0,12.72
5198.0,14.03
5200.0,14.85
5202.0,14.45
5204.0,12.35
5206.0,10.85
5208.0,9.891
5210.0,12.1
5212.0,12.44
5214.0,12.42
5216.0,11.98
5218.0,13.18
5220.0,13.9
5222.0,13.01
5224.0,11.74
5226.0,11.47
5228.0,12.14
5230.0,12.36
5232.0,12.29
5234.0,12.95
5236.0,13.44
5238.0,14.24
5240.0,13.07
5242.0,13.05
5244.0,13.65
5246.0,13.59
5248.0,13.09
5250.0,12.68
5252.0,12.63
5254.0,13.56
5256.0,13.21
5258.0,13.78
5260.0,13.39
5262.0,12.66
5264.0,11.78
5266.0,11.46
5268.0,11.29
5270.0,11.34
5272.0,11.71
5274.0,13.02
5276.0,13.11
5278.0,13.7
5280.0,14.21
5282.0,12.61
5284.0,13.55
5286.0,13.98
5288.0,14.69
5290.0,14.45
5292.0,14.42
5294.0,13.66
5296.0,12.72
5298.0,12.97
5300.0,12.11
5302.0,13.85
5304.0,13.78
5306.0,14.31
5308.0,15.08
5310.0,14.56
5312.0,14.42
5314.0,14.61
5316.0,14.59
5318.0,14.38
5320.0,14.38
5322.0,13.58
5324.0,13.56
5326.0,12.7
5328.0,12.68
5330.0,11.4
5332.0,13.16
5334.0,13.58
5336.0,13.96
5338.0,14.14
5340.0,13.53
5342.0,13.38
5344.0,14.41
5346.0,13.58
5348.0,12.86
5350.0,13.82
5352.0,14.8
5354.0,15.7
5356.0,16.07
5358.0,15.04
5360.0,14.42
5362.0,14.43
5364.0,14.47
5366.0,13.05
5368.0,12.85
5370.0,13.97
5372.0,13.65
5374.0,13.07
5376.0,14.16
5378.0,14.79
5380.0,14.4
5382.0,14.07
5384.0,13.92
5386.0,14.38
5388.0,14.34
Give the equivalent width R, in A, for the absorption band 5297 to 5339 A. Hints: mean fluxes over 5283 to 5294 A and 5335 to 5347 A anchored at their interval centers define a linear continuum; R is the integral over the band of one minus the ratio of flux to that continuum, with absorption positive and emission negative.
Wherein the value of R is 0.8 A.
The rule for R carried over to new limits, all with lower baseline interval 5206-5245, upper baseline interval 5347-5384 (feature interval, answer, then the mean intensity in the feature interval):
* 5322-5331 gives 0.7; 12.7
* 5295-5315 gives -0.5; 13.8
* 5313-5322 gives -0.5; 14.4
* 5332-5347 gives 0.1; 13.8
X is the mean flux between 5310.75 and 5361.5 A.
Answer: 14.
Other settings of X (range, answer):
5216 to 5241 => 12.8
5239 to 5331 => 13.3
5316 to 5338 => 13.4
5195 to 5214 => 12.6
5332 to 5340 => 13.8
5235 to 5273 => 12.8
